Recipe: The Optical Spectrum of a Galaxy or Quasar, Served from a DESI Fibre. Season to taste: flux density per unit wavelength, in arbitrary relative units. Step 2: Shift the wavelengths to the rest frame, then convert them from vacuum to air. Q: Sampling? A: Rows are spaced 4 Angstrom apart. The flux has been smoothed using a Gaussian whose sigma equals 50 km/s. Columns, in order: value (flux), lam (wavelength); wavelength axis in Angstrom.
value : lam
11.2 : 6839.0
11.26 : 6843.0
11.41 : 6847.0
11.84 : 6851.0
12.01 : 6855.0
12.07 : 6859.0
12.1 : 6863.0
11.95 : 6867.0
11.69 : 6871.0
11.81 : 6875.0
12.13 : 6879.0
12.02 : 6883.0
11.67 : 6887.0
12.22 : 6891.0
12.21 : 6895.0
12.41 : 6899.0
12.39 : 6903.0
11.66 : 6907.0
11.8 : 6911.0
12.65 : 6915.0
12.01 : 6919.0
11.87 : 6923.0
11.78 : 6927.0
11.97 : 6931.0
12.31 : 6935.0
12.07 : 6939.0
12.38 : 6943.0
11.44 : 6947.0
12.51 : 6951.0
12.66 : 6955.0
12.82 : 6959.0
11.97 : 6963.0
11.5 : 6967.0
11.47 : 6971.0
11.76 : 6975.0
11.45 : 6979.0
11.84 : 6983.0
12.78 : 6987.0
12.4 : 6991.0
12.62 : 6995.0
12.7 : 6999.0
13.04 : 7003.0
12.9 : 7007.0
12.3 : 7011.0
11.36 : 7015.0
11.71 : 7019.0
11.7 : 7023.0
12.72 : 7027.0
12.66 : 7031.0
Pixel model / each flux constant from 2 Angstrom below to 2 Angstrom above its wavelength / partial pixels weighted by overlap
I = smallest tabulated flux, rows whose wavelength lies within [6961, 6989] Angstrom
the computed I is 11.45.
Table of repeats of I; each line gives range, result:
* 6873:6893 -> 11.67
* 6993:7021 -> 11.36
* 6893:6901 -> 12.21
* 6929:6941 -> 11.97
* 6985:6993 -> 12.4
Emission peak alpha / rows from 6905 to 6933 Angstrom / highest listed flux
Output 12.65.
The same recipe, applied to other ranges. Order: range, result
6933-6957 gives 12.66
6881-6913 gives 12.41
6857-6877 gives 12.1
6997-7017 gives 13.04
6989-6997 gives 12.62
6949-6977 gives 12.82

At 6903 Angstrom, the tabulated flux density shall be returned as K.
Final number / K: 12.39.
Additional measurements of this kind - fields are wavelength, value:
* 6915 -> 12.65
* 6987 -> 12.78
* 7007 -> 12.9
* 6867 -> 11.95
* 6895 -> 12.21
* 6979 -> 11.45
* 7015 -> 11.36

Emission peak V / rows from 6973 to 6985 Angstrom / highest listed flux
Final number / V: 11.84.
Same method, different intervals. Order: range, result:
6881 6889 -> 12.02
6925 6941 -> 12.31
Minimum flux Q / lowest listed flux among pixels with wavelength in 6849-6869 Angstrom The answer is 11.84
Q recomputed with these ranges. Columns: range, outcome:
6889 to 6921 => 11.66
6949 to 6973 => 11.47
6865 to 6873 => 11.69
